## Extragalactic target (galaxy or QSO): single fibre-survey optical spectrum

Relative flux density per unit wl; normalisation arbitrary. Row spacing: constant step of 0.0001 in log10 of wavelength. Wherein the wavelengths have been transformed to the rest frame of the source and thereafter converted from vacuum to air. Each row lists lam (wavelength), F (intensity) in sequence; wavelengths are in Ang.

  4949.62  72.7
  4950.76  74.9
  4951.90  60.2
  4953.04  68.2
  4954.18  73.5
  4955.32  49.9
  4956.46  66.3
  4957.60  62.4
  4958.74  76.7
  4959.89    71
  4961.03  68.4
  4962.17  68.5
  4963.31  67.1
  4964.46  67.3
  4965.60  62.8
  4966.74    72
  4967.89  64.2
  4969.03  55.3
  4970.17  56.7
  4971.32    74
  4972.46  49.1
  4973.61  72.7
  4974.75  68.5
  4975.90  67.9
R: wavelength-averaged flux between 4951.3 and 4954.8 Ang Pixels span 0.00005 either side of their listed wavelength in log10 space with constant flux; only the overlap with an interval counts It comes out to 67.2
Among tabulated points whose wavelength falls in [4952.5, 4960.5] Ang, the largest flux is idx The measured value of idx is 76.7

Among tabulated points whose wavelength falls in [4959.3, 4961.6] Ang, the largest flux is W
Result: 71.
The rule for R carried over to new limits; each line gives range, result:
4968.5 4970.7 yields 56.1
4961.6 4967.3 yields 67.6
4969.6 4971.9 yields 65.3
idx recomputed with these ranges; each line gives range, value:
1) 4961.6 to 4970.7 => 72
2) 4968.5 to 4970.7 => 56.7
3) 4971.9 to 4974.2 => 72.7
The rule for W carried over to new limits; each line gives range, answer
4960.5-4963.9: 68.5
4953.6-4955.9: 73.5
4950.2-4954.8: 74.9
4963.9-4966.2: 67.3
